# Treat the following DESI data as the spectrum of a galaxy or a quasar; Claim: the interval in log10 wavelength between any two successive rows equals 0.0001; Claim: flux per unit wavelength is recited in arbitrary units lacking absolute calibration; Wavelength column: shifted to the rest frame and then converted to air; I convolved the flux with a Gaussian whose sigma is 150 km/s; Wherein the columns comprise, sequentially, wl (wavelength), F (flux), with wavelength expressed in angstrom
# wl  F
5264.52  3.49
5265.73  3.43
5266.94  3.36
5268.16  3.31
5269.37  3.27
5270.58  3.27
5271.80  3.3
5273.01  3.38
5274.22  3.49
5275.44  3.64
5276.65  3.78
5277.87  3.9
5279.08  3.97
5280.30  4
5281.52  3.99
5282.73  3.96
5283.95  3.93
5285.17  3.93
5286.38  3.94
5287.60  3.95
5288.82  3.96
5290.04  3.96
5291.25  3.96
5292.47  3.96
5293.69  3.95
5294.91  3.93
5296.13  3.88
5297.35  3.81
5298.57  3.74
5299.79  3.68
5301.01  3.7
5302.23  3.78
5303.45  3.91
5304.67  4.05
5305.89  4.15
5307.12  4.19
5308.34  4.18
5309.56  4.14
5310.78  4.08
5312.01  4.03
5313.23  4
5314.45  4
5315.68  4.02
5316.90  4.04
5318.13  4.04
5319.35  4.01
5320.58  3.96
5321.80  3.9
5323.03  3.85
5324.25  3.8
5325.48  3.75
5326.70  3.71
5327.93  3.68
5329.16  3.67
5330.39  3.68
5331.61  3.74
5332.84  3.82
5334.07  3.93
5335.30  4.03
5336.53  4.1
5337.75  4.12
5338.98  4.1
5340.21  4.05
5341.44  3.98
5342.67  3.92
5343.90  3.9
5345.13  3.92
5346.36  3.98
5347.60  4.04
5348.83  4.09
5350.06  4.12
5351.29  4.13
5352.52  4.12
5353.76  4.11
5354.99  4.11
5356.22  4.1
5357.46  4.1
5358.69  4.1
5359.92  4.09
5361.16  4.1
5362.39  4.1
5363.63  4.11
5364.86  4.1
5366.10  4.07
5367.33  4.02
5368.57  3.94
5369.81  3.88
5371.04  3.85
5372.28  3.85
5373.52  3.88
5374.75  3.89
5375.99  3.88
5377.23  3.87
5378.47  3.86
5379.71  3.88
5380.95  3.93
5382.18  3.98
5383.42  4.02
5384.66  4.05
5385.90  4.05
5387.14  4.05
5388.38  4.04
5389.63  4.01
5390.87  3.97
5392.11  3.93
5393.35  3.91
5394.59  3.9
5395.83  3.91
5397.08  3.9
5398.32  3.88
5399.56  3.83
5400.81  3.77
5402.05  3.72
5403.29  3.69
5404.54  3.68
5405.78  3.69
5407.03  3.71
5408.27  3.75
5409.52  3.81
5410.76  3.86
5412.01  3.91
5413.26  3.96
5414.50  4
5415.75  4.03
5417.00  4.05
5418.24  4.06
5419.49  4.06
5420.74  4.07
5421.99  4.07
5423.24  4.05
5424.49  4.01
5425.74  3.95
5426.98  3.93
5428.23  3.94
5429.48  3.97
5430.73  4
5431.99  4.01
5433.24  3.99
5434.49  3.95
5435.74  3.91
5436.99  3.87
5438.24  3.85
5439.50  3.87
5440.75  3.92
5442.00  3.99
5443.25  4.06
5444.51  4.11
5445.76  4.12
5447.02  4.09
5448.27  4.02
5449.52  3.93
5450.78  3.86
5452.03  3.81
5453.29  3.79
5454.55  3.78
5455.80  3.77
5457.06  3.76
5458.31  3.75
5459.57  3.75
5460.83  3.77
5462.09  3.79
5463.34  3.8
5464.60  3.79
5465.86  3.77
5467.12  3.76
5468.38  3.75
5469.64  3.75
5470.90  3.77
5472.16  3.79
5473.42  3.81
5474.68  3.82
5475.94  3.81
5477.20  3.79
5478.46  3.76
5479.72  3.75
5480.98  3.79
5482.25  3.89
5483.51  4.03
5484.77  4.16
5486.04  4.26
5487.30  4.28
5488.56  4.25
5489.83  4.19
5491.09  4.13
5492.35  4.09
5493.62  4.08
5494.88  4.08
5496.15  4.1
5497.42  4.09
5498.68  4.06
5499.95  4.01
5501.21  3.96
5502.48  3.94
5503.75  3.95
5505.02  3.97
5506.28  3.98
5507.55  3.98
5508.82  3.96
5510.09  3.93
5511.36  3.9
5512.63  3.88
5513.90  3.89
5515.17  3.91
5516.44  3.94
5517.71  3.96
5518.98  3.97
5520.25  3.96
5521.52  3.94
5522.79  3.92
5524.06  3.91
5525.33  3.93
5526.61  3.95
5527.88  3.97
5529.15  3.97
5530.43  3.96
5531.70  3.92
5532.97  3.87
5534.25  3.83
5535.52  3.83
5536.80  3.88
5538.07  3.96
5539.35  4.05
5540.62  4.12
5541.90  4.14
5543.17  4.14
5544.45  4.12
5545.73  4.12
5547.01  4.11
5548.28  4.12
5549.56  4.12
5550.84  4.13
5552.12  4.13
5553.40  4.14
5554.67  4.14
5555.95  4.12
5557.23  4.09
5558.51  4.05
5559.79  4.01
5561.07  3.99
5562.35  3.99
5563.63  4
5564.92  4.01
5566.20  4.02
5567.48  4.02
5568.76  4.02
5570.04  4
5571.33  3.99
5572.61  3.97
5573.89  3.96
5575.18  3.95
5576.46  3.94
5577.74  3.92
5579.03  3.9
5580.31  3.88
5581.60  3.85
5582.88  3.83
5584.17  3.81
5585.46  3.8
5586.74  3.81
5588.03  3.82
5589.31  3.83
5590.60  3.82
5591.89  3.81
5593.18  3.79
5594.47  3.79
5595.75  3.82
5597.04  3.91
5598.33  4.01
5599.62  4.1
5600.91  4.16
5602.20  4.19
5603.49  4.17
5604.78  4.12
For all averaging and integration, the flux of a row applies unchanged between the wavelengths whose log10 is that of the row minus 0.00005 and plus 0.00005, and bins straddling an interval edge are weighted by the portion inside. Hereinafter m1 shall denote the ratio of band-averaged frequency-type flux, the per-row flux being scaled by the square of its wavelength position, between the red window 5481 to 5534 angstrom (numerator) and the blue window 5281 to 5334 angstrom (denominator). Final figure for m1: 1.10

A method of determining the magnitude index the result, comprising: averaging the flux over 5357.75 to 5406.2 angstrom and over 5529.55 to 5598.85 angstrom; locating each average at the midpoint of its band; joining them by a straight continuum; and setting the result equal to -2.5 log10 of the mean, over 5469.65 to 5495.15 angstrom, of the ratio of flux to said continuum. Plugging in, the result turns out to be 0.00 mag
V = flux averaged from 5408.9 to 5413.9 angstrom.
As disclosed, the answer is 3.89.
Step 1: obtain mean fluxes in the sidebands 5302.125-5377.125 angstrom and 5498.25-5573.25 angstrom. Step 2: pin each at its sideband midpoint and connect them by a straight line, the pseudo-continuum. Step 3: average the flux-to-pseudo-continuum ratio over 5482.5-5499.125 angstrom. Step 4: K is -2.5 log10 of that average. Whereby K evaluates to -0.038 mag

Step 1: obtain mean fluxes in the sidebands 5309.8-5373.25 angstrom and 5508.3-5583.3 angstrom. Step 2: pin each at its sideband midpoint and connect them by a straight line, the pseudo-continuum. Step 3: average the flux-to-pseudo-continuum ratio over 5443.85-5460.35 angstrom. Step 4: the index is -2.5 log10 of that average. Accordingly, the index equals 0.03 mag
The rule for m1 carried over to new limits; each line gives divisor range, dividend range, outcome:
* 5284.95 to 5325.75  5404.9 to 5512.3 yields 1.05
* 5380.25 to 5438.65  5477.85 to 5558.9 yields 1.06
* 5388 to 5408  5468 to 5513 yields 1.07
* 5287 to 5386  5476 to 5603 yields 1.08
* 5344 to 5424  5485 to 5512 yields 1.07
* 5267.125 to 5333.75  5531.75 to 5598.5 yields 1.14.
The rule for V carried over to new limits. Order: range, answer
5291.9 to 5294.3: 3.95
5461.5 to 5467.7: 3.78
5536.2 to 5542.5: 4.03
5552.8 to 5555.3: 4.15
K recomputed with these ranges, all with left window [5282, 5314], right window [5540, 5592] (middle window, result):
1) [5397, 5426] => 0.021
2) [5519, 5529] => 0.012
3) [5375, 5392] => 0.001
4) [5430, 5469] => 0.026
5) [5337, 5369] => -0.027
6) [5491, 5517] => -0.001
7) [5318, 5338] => 0.026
